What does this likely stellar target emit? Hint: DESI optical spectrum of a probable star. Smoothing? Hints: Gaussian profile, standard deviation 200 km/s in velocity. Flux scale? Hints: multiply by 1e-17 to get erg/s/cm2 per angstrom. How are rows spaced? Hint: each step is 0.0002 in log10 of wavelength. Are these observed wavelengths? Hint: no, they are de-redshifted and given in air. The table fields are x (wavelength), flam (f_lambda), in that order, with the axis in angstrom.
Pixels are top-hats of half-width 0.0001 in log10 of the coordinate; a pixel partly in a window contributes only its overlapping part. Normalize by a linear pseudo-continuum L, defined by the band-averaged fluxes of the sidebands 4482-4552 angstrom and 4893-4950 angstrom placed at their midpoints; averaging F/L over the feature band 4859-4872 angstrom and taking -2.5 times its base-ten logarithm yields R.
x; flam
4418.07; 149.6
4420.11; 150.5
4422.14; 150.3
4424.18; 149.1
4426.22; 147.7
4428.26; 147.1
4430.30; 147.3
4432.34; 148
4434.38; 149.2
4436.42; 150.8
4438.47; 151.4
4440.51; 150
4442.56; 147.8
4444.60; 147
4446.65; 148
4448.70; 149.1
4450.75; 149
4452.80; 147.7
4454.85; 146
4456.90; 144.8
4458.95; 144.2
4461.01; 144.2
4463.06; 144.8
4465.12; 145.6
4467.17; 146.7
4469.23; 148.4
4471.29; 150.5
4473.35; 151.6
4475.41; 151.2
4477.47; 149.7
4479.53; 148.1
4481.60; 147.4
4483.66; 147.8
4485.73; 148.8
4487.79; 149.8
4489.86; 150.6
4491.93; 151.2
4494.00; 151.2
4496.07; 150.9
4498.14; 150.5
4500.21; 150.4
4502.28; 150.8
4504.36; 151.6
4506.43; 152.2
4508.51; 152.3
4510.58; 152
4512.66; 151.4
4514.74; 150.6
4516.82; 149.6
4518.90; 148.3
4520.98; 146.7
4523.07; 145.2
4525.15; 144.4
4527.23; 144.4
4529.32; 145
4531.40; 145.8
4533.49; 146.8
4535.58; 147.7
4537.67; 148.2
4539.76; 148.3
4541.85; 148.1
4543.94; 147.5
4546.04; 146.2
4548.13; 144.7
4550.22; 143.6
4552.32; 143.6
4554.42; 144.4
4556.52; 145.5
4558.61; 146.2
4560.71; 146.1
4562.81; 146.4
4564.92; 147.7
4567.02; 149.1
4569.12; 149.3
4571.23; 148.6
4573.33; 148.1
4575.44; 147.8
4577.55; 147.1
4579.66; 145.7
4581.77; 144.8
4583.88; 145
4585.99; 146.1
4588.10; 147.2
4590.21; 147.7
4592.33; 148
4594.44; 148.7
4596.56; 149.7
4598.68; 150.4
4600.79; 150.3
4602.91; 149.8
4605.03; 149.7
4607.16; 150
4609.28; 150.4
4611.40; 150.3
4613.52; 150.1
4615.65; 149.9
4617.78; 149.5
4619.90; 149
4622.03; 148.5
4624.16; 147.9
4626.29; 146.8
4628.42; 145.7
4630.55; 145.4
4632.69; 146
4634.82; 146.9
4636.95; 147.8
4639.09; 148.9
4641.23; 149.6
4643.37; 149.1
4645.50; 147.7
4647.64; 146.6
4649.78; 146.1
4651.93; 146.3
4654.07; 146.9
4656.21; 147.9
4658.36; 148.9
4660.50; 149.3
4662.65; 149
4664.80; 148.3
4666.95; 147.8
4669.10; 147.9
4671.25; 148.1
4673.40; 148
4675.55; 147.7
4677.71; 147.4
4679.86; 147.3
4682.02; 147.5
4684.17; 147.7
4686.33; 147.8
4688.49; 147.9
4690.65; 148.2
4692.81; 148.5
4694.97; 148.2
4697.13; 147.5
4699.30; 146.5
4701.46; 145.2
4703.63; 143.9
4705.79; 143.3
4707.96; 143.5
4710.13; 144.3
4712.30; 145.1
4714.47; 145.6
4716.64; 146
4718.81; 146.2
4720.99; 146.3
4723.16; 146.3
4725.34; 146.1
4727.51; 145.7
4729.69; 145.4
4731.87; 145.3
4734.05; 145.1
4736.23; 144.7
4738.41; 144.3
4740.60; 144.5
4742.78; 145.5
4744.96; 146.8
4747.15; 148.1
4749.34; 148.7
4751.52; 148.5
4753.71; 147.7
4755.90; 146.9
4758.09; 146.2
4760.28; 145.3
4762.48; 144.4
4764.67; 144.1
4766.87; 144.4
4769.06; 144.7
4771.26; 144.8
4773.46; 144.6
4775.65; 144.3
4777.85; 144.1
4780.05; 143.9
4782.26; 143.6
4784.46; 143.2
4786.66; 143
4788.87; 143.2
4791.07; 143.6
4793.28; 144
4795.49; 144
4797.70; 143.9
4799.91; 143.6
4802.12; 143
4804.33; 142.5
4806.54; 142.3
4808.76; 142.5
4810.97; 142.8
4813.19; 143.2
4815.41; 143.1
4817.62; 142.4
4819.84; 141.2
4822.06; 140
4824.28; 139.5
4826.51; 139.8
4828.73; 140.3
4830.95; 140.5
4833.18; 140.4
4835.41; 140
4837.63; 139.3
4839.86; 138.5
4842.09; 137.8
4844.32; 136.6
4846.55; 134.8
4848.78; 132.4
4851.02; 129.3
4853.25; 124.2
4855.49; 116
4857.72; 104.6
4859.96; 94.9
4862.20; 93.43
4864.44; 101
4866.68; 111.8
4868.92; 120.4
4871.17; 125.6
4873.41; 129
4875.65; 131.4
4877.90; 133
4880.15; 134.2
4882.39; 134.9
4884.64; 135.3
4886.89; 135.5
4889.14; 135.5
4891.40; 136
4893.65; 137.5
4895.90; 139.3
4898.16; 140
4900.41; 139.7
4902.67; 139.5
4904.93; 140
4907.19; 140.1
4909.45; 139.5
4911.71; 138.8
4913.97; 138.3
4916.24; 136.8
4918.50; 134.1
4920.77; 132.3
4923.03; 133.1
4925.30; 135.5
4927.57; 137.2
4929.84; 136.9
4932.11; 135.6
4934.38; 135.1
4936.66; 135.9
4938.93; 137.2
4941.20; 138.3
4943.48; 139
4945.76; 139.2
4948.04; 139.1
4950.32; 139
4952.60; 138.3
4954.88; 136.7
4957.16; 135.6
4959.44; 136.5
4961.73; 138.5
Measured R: 0.28 mag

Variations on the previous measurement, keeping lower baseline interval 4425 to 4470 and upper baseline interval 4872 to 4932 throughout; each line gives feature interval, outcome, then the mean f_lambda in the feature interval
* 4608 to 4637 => -0.038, 148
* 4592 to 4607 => -0.043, 150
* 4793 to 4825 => -0.031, 143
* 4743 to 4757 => -0.058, 148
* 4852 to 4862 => 0.254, 109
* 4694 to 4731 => -0.035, 146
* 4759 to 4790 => -0.036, 144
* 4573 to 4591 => -0.018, 147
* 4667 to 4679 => -0.045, 148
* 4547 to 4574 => -0.013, 146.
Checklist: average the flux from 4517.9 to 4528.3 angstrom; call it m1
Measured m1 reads 146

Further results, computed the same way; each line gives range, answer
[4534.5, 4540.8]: 148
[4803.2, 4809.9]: 143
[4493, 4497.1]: 151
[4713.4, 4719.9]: 146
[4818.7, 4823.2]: 141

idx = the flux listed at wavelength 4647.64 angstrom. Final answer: 146.6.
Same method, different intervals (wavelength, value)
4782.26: 143.6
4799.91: 143.6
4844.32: 136.6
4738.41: 144.3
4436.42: 150.8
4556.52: 145.5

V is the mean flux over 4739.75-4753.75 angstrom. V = 147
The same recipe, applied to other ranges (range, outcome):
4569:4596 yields 147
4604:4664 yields 148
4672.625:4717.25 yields 147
